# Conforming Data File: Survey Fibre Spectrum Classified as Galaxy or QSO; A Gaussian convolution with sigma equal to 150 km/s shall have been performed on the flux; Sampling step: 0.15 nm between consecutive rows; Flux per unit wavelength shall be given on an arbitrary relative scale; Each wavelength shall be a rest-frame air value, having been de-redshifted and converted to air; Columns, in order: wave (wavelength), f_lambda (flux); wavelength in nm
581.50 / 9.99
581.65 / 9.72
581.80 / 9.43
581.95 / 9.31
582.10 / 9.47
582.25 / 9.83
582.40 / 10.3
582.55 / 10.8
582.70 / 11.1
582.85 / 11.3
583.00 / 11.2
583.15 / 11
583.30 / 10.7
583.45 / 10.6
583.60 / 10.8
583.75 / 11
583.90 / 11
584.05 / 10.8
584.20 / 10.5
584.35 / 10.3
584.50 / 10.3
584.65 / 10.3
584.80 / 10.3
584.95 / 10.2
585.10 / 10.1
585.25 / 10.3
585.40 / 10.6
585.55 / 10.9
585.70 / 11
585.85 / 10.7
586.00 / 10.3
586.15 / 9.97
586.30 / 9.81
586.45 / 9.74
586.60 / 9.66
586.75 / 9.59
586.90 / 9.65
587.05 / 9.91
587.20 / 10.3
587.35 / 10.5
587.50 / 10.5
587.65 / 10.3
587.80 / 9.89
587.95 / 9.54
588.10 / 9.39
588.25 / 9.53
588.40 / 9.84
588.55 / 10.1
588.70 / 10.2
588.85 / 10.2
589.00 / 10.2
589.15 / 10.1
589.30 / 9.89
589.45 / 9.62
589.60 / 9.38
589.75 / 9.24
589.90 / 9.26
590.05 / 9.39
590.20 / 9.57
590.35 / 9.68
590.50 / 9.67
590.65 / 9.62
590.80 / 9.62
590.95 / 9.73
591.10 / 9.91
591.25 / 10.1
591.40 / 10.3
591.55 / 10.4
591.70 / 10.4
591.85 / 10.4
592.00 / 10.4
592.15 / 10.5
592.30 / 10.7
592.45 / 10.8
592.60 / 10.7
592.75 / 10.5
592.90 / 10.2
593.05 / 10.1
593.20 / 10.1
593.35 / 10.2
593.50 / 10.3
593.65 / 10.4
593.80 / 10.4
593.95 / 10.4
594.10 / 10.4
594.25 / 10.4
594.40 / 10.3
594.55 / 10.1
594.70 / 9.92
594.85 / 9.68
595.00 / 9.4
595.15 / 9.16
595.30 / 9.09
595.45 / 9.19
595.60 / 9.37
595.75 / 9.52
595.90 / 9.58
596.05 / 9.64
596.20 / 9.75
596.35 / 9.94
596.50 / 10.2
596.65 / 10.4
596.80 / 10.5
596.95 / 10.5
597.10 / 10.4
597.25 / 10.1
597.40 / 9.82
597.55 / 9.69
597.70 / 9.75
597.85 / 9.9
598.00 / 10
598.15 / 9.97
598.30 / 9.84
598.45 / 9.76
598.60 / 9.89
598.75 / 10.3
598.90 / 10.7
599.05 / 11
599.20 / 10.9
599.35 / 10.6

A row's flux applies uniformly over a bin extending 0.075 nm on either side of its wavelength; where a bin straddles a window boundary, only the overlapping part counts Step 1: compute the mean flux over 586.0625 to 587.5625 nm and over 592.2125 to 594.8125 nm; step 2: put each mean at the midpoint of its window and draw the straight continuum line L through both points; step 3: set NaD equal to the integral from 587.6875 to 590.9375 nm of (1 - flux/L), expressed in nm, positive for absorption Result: 0.12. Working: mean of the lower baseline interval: 9.96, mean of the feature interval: 9.72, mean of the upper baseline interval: 10.3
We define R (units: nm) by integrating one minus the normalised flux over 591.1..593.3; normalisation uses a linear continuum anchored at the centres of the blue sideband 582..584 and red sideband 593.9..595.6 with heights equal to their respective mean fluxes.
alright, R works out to -0.09 nm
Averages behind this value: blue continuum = 10.7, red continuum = 9.79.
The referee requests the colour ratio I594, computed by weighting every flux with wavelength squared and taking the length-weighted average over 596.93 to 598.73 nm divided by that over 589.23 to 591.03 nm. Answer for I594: 1.1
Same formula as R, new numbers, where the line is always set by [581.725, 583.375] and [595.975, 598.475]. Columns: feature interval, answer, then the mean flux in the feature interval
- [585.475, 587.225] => 0.03 nm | 10.1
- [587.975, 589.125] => 0.04 nm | 9.91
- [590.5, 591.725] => 0.02 nm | 9.97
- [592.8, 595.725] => 0.04 nm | 9.95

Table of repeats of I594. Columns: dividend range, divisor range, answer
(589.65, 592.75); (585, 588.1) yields 1.00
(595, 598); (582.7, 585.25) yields 0.96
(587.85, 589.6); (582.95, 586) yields 0.94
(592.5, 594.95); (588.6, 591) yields 1.07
